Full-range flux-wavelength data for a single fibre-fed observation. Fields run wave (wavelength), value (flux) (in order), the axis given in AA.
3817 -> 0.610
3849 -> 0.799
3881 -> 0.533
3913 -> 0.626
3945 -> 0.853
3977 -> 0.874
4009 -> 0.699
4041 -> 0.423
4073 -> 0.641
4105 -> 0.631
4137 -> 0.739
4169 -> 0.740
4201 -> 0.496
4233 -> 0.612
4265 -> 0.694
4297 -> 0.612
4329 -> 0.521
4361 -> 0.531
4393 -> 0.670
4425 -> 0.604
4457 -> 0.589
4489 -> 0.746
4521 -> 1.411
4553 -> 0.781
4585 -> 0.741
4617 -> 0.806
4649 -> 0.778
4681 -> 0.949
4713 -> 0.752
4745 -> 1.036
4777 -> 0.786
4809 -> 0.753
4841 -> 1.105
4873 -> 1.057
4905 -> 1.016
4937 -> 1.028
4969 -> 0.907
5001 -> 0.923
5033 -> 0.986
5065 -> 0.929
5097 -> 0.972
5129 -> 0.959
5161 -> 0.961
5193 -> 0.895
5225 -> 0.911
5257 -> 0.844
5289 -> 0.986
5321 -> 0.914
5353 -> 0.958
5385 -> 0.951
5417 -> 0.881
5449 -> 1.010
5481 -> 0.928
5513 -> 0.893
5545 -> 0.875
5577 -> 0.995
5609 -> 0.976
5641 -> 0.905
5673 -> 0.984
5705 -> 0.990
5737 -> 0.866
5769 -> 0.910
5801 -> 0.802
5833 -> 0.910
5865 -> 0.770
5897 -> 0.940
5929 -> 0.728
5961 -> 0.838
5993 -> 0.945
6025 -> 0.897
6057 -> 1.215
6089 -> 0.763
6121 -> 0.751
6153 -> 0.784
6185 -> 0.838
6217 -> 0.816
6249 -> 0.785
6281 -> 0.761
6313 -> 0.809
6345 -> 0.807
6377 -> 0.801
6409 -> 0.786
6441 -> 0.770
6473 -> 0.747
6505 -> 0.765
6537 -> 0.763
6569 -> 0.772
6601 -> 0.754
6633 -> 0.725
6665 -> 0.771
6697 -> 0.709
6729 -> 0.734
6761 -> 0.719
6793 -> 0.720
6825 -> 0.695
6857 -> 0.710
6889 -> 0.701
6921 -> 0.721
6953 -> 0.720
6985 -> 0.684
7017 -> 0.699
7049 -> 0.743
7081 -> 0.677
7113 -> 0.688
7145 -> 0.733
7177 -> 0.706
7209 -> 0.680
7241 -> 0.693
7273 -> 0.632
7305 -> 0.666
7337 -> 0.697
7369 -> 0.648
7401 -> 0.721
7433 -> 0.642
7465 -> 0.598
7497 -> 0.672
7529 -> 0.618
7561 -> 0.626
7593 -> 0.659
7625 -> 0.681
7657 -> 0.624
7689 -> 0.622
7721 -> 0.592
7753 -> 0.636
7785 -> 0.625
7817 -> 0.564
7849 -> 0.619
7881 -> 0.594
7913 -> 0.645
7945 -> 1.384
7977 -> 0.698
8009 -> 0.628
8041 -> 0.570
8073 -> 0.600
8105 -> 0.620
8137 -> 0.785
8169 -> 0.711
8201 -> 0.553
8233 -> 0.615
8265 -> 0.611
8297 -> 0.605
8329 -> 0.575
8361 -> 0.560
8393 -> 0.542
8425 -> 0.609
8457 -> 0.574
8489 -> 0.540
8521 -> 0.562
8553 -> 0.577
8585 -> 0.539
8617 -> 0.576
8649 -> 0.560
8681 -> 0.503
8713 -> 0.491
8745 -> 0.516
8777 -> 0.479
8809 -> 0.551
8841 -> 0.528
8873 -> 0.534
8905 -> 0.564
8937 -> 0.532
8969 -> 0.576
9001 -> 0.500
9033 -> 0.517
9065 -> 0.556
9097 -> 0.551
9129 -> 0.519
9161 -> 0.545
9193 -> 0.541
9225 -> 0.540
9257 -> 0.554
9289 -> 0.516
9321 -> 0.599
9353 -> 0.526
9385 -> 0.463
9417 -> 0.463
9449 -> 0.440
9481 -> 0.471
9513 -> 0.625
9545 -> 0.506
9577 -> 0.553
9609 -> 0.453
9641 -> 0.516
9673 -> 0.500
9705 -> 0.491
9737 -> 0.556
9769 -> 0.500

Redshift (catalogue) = 0.211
